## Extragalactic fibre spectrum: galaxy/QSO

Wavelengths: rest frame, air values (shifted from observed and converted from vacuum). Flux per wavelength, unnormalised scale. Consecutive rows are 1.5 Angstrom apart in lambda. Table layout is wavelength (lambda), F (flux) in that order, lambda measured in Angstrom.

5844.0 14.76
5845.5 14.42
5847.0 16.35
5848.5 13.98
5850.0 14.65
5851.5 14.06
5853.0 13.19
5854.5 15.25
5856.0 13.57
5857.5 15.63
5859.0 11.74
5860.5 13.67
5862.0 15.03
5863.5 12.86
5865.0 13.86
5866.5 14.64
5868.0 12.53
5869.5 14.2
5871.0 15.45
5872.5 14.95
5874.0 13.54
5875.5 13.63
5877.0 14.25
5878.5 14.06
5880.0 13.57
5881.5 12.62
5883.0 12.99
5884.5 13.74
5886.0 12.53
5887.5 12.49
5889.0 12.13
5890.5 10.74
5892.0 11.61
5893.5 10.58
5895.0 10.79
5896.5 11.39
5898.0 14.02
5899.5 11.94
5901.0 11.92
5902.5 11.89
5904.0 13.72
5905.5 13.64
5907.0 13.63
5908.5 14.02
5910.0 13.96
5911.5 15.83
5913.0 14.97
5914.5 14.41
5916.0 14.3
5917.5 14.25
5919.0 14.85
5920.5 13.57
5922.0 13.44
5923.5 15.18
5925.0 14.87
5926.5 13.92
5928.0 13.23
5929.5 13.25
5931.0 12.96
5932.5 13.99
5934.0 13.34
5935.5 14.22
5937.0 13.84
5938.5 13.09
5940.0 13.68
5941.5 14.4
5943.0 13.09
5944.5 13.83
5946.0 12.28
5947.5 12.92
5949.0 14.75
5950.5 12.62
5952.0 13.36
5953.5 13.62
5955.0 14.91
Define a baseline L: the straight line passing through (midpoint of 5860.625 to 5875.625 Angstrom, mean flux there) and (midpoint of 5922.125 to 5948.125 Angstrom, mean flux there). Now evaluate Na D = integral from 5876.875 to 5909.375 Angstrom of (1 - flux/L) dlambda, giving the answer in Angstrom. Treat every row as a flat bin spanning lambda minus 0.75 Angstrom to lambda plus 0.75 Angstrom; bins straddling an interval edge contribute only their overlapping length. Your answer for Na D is 3.0 Angstrom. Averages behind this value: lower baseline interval 14.1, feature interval 12.6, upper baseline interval 13.7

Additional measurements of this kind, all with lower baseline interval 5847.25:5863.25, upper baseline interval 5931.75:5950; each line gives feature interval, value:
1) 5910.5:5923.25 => -0.7 Angstrom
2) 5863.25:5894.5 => 1.8 Angstrom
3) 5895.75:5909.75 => 0.9 Angstrom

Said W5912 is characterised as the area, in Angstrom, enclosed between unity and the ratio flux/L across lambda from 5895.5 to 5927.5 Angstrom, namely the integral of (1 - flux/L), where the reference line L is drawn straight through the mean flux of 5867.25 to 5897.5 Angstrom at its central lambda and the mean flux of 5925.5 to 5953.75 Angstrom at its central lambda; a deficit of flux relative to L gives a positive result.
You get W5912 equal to -1.3 Angstrom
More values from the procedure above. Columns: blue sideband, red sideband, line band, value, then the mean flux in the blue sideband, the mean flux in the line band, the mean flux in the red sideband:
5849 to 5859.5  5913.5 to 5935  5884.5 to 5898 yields 2.1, 14.1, 11.8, 14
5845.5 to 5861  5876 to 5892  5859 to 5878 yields -0.6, 14.2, 14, 12.9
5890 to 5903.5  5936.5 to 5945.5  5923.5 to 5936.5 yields -0.7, 11.7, 13.8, 13.6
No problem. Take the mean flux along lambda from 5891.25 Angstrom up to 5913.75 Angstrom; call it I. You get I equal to 12.9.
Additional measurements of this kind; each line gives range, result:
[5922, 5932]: 13.9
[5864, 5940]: 13.5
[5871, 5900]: 12.8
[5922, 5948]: 13.7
